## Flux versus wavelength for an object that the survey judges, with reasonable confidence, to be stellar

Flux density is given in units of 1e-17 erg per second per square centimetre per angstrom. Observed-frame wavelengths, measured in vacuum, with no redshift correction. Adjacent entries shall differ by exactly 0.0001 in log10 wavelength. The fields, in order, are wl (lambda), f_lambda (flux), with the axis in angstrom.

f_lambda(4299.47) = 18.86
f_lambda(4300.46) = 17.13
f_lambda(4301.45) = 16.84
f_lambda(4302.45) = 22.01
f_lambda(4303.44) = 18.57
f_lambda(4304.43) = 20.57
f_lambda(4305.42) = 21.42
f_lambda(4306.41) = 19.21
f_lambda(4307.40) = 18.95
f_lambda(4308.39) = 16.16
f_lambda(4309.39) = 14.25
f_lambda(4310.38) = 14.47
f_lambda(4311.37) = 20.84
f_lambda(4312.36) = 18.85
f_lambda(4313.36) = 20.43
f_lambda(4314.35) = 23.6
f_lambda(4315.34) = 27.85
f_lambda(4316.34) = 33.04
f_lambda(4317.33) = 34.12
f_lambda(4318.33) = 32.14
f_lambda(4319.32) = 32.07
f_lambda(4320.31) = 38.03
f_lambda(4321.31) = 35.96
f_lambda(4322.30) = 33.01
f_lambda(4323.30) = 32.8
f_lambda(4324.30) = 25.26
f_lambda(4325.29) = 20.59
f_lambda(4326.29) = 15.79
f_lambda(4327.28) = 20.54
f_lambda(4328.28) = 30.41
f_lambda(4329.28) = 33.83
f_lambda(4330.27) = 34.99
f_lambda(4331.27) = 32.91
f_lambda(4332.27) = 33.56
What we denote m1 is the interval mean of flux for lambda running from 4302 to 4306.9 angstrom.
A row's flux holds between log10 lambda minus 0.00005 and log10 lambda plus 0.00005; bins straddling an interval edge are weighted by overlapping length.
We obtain 20.4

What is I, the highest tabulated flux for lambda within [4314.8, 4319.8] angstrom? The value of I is 34.12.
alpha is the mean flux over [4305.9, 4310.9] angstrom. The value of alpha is 16.7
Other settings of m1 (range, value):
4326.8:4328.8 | 25.5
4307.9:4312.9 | 16.9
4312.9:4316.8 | 26.2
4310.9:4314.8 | 20.9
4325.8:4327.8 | 18.3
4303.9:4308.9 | 19.2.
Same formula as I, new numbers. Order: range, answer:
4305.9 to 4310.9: 19.21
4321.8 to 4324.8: 33.01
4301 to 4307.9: 22.01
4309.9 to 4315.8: 27.85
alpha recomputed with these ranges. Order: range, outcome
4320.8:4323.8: 33.9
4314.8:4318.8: 31.7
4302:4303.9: 20.3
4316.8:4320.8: 34.1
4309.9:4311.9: 17.8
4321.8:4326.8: 25.5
